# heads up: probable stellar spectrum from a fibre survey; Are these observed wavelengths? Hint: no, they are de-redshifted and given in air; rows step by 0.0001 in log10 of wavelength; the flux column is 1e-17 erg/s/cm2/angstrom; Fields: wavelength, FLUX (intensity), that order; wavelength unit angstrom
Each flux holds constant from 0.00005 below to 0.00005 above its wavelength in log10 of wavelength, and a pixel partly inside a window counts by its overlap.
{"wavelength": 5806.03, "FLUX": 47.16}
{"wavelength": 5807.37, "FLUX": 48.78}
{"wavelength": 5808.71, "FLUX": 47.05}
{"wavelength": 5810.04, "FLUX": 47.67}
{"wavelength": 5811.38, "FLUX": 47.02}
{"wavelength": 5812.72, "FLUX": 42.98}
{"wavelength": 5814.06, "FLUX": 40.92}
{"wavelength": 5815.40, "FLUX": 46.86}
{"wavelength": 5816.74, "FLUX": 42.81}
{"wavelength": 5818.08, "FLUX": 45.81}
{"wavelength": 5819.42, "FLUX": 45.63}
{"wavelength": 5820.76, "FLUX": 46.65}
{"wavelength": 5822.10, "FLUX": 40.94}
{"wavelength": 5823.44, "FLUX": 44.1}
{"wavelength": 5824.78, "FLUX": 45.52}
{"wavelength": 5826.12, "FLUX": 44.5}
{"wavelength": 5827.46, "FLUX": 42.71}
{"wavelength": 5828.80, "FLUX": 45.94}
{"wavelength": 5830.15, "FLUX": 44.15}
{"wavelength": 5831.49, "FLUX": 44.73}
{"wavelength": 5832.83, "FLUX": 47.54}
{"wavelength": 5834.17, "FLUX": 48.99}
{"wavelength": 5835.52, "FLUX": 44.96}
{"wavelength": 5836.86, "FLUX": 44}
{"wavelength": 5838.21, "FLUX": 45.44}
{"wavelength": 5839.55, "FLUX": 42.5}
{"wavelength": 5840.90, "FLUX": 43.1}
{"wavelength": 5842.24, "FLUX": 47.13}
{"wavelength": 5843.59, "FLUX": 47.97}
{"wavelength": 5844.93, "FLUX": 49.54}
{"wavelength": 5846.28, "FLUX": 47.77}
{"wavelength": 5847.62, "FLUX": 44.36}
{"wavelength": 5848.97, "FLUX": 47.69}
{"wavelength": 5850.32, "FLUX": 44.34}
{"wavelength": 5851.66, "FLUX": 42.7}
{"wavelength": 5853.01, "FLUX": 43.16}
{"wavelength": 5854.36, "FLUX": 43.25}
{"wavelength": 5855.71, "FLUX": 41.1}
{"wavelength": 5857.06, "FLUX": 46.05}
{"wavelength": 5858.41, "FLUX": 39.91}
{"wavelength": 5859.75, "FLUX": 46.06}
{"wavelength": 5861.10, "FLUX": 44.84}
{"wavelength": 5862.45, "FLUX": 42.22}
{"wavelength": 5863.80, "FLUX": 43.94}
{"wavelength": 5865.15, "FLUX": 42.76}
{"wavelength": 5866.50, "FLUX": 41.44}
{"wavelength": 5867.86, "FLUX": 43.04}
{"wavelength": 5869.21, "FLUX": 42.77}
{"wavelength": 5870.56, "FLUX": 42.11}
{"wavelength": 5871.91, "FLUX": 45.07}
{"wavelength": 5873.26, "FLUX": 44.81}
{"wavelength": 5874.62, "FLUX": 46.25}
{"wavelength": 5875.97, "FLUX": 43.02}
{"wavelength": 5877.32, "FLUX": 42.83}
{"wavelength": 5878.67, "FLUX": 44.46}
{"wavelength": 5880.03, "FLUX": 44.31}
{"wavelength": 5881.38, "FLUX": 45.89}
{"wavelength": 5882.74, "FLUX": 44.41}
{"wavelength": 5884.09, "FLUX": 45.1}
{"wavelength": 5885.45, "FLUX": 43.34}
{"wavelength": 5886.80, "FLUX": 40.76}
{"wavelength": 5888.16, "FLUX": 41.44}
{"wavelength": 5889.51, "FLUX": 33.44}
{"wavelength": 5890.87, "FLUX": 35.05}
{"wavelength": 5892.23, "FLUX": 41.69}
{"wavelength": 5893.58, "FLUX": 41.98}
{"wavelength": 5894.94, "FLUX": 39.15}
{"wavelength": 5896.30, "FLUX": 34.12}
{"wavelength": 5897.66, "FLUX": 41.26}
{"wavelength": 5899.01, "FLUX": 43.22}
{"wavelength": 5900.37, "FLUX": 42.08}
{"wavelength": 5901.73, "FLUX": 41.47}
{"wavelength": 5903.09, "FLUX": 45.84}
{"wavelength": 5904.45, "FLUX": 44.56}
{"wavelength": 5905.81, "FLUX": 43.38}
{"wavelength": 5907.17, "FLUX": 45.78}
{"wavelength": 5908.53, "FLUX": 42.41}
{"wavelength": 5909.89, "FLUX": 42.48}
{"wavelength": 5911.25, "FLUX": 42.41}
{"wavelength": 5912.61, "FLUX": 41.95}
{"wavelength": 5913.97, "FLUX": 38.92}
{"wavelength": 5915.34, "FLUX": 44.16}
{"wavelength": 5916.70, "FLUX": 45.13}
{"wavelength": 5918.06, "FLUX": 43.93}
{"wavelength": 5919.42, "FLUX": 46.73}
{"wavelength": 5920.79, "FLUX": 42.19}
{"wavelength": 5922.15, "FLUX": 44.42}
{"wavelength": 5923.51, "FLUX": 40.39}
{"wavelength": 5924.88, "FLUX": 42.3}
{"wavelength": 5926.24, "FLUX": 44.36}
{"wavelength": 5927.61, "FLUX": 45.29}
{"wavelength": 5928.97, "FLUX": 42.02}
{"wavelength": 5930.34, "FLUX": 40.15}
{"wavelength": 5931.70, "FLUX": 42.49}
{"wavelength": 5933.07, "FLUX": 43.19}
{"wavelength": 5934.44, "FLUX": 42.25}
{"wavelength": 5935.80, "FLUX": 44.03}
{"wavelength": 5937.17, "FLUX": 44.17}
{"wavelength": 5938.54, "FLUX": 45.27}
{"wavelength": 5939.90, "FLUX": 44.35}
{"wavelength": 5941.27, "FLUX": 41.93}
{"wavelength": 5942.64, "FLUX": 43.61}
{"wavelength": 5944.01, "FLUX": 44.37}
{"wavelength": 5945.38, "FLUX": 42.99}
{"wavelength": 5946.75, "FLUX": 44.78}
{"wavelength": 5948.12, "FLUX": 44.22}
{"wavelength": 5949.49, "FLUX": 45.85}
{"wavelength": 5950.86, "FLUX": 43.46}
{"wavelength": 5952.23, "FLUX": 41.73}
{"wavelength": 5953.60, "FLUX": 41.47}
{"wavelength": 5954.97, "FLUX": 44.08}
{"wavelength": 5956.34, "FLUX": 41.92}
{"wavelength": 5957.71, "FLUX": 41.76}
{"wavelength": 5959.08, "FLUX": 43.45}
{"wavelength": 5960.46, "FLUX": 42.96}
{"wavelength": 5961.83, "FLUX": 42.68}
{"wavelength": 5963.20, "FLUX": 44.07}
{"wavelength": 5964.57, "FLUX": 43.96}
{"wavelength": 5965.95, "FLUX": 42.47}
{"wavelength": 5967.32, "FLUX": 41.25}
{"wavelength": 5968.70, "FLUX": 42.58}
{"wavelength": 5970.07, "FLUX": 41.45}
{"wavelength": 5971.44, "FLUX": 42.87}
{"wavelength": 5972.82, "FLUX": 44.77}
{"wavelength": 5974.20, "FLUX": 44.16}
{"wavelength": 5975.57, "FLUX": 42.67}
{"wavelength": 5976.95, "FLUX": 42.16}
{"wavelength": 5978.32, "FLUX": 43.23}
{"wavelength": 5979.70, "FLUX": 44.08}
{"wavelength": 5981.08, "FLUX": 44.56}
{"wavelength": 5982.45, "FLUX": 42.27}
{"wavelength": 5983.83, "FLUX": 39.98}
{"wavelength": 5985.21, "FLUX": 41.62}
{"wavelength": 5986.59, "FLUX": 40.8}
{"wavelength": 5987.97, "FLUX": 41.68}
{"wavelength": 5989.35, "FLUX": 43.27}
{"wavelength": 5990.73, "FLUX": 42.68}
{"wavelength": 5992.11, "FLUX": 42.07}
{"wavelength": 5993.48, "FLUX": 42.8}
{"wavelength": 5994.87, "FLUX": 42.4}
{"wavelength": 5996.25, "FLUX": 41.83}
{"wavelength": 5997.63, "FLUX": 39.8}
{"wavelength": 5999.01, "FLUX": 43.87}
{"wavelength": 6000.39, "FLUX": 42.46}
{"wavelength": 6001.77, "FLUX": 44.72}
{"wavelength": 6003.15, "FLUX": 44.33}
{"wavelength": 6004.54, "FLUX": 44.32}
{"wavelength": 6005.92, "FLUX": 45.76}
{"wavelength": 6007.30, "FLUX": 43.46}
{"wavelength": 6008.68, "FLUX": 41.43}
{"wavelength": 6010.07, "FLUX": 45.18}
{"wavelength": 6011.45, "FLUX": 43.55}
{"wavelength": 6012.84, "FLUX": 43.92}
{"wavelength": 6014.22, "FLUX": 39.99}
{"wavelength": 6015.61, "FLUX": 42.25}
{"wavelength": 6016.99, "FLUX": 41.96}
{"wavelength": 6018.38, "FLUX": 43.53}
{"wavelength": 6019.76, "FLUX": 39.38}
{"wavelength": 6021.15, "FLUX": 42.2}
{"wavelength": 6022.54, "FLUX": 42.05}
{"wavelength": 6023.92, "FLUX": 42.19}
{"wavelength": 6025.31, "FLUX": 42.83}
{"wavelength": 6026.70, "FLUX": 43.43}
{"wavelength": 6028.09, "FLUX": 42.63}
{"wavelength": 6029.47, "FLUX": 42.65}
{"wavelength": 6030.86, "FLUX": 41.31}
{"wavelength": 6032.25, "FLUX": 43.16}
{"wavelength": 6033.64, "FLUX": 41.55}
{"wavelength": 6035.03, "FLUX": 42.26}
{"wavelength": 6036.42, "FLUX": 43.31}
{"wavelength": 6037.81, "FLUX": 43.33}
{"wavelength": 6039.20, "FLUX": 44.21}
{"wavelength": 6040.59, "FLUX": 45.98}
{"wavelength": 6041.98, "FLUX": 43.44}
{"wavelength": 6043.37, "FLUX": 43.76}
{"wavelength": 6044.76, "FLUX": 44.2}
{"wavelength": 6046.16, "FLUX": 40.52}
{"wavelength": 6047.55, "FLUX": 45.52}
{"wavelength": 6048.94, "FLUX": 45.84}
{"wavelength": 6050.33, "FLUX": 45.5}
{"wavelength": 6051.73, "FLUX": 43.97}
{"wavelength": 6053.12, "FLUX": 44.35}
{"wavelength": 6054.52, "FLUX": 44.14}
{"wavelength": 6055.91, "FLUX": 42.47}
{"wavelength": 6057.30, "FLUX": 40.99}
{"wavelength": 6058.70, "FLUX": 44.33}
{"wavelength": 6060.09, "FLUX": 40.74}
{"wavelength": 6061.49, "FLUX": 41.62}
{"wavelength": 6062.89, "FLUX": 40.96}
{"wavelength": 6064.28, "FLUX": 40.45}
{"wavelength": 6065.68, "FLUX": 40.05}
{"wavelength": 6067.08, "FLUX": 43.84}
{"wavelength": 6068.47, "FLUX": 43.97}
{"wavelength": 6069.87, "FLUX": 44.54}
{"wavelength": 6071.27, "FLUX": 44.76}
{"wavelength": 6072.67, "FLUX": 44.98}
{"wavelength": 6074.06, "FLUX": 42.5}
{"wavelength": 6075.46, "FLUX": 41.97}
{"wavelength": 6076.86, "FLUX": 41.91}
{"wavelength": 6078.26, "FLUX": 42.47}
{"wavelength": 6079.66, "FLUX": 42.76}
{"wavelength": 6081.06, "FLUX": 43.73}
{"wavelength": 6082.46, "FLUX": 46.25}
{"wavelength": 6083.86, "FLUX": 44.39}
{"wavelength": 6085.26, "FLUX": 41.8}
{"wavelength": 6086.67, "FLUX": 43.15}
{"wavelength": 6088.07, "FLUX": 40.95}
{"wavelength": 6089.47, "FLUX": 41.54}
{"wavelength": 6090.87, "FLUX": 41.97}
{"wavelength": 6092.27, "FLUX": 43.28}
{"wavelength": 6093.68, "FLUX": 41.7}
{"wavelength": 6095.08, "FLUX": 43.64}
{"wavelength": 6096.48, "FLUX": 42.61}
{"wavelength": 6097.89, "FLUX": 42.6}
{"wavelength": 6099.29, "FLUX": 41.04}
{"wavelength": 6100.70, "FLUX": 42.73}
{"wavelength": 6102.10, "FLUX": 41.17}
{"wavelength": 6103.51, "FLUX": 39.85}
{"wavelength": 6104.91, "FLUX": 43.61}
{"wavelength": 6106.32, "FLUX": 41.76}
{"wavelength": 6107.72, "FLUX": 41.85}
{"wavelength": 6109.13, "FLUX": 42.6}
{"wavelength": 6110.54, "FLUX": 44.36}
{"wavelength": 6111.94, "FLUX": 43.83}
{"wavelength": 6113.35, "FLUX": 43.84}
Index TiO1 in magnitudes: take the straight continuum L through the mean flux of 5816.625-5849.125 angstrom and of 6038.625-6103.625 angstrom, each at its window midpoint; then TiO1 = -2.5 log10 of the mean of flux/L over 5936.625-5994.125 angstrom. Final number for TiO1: 0.026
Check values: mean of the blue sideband 45.4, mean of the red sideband 43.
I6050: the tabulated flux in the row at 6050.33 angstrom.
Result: 45.5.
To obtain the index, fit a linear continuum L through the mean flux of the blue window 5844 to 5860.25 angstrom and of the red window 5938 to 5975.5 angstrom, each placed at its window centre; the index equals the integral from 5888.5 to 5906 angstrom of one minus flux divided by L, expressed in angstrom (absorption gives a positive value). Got 1.4 angstrom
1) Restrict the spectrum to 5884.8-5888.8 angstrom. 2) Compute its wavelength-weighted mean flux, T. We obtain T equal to 41.9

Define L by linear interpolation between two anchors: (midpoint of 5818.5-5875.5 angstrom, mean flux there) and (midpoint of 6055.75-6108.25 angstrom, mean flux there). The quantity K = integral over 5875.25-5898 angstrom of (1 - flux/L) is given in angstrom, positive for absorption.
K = 1.5 angstrom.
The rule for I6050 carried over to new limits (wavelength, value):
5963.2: 44.07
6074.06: 42.5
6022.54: 42.05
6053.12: 44.35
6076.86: 41.91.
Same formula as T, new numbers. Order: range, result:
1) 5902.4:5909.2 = 44.4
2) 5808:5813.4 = 46.2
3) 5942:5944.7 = 44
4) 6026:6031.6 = 42.5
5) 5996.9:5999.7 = 41.9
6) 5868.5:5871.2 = 42.5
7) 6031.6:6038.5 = 42.7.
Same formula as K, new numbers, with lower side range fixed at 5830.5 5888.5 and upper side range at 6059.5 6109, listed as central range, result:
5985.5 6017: 0.3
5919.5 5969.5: 0.6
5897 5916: 0.5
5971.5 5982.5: 0.0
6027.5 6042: -0.1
